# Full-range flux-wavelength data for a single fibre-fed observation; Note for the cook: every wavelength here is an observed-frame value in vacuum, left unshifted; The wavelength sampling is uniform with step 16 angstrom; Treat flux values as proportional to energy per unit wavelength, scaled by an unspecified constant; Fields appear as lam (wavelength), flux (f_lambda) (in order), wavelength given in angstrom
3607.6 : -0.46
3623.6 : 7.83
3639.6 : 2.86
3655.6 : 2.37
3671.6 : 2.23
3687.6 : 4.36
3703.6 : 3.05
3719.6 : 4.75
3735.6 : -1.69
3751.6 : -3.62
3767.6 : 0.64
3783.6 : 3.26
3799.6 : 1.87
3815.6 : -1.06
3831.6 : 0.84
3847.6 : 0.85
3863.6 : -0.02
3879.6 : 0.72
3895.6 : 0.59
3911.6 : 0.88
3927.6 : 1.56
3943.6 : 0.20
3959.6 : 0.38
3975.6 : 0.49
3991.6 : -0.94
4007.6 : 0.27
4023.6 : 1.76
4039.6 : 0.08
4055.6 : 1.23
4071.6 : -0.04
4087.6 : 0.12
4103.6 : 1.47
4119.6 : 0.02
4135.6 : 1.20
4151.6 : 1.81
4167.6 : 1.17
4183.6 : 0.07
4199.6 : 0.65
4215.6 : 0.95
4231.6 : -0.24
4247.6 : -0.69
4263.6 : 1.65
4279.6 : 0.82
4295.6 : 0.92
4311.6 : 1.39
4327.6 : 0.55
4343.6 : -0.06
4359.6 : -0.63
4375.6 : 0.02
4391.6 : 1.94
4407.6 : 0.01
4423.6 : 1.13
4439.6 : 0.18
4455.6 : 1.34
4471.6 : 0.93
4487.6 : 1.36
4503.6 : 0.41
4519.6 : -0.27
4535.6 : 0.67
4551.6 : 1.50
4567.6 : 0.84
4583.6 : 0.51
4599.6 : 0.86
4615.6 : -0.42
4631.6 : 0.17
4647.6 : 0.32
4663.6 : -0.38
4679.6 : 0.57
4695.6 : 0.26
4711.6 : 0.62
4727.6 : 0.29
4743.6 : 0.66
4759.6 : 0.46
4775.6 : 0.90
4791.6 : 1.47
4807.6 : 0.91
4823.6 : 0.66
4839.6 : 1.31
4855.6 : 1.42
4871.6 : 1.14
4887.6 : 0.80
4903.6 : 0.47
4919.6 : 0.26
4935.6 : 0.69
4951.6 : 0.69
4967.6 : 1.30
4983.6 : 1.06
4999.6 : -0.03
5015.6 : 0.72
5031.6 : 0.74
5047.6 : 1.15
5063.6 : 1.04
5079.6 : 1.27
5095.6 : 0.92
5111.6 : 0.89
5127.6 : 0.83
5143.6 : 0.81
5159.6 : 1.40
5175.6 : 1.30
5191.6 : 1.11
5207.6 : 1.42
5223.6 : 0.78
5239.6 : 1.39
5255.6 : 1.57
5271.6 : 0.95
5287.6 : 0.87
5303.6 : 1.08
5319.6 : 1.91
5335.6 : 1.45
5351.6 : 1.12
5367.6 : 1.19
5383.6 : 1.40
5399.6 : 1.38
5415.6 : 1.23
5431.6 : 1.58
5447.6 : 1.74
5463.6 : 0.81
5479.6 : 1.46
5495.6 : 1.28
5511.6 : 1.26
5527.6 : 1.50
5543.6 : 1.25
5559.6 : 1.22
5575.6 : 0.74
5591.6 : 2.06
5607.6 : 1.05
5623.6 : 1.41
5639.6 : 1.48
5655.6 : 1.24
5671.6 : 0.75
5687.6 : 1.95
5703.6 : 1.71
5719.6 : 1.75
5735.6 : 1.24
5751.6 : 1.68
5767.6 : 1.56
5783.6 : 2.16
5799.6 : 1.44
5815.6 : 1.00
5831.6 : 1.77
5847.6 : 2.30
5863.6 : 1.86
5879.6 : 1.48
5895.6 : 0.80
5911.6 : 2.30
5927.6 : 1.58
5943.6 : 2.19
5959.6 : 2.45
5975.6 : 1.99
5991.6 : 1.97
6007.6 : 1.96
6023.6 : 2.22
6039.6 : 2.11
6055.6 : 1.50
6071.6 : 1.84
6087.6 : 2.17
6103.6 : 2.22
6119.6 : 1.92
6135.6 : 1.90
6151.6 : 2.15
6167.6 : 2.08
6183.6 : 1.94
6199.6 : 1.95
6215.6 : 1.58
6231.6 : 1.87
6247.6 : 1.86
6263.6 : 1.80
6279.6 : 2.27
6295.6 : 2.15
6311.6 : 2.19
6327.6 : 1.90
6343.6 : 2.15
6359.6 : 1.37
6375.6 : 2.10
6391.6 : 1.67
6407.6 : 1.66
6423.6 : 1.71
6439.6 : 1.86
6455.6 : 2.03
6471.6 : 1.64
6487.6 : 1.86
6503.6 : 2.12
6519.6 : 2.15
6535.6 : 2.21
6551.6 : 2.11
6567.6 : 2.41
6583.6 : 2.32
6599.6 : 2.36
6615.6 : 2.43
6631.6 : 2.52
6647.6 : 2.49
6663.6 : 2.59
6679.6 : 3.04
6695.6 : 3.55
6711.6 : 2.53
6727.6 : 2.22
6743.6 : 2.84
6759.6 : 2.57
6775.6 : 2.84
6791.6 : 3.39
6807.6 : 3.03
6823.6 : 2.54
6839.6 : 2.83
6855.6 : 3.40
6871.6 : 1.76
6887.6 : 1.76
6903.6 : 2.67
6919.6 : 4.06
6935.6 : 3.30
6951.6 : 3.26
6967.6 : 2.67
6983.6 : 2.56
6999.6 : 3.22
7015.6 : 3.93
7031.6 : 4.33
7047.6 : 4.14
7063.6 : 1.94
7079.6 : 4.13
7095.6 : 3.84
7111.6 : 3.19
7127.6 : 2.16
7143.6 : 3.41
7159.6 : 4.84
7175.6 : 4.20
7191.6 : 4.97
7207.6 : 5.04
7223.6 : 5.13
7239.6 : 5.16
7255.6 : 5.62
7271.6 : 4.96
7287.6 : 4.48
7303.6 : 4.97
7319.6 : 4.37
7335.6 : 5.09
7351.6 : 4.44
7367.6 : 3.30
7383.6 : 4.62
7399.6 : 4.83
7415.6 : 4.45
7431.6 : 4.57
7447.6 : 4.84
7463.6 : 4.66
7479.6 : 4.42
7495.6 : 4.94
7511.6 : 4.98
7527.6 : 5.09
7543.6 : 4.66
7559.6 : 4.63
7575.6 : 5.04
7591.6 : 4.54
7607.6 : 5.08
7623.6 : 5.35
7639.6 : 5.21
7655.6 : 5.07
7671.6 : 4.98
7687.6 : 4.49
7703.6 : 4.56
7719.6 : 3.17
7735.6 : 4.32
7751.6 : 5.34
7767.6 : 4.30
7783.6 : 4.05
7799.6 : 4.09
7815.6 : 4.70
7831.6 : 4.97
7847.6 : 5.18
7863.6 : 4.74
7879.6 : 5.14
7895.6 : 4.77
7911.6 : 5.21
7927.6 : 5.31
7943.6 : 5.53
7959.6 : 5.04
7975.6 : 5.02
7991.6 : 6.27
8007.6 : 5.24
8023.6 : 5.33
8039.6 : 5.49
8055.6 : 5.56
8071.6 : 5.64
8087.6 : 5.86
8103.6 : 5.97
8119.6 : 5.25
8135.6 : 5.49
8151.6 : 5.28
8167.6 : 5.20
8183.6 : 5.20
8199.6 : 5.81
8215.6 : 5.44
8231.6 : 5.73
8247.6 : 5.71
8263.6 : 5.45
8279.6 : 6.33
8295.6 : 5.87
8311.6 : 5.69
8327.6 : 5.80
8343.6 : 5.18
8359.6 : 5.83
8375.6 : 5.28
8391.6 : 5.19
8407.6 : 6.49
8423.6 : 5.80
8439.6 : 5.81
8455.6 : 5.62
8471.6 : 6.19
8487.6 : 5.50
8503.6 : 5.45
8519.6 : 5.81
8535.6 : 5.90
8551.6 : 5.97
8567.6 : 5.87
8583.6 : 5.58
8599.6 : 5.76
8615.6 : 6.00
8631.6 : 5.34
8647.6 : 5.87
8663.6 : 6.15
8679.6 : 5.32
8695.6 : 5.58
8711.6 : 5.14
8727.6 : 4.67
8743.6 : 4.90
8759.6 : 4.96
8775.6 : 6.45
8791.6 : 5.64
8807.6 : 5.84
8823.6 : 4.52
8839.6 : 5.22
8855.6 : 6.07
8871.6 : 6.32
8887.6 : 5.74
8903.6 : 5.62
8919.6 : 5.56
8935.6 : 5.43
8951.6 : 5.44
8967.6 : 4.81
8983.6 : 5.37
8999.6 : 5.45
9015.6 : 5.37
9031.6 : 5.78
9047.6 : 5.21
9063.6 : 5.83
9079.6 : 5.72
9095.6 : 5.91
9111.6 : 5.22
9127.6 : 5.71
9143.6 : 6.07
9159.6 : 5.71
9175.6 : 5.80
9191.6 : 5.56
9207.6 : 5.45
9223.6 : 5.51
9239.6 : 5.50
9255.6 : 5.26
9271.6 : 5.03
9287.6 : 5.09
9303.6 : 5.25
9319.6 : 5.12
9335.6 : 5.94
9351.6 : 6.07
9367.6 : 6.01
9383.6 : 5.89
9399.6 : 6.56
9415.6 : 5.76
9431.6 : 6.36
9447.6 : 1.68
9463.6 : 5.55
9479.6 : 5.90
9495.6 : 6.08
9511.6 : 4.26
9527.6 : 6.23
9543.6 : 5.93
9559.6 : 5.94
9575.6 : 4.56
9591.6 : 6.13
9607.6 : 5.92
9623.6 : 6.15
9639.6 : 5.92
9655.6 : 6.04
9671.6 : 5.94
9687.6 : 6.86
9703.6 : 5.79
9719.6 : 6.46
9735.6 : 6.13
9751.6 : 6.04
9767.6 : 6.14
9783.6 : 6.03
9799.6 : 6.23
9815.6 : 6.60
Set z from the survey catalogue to 0.79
